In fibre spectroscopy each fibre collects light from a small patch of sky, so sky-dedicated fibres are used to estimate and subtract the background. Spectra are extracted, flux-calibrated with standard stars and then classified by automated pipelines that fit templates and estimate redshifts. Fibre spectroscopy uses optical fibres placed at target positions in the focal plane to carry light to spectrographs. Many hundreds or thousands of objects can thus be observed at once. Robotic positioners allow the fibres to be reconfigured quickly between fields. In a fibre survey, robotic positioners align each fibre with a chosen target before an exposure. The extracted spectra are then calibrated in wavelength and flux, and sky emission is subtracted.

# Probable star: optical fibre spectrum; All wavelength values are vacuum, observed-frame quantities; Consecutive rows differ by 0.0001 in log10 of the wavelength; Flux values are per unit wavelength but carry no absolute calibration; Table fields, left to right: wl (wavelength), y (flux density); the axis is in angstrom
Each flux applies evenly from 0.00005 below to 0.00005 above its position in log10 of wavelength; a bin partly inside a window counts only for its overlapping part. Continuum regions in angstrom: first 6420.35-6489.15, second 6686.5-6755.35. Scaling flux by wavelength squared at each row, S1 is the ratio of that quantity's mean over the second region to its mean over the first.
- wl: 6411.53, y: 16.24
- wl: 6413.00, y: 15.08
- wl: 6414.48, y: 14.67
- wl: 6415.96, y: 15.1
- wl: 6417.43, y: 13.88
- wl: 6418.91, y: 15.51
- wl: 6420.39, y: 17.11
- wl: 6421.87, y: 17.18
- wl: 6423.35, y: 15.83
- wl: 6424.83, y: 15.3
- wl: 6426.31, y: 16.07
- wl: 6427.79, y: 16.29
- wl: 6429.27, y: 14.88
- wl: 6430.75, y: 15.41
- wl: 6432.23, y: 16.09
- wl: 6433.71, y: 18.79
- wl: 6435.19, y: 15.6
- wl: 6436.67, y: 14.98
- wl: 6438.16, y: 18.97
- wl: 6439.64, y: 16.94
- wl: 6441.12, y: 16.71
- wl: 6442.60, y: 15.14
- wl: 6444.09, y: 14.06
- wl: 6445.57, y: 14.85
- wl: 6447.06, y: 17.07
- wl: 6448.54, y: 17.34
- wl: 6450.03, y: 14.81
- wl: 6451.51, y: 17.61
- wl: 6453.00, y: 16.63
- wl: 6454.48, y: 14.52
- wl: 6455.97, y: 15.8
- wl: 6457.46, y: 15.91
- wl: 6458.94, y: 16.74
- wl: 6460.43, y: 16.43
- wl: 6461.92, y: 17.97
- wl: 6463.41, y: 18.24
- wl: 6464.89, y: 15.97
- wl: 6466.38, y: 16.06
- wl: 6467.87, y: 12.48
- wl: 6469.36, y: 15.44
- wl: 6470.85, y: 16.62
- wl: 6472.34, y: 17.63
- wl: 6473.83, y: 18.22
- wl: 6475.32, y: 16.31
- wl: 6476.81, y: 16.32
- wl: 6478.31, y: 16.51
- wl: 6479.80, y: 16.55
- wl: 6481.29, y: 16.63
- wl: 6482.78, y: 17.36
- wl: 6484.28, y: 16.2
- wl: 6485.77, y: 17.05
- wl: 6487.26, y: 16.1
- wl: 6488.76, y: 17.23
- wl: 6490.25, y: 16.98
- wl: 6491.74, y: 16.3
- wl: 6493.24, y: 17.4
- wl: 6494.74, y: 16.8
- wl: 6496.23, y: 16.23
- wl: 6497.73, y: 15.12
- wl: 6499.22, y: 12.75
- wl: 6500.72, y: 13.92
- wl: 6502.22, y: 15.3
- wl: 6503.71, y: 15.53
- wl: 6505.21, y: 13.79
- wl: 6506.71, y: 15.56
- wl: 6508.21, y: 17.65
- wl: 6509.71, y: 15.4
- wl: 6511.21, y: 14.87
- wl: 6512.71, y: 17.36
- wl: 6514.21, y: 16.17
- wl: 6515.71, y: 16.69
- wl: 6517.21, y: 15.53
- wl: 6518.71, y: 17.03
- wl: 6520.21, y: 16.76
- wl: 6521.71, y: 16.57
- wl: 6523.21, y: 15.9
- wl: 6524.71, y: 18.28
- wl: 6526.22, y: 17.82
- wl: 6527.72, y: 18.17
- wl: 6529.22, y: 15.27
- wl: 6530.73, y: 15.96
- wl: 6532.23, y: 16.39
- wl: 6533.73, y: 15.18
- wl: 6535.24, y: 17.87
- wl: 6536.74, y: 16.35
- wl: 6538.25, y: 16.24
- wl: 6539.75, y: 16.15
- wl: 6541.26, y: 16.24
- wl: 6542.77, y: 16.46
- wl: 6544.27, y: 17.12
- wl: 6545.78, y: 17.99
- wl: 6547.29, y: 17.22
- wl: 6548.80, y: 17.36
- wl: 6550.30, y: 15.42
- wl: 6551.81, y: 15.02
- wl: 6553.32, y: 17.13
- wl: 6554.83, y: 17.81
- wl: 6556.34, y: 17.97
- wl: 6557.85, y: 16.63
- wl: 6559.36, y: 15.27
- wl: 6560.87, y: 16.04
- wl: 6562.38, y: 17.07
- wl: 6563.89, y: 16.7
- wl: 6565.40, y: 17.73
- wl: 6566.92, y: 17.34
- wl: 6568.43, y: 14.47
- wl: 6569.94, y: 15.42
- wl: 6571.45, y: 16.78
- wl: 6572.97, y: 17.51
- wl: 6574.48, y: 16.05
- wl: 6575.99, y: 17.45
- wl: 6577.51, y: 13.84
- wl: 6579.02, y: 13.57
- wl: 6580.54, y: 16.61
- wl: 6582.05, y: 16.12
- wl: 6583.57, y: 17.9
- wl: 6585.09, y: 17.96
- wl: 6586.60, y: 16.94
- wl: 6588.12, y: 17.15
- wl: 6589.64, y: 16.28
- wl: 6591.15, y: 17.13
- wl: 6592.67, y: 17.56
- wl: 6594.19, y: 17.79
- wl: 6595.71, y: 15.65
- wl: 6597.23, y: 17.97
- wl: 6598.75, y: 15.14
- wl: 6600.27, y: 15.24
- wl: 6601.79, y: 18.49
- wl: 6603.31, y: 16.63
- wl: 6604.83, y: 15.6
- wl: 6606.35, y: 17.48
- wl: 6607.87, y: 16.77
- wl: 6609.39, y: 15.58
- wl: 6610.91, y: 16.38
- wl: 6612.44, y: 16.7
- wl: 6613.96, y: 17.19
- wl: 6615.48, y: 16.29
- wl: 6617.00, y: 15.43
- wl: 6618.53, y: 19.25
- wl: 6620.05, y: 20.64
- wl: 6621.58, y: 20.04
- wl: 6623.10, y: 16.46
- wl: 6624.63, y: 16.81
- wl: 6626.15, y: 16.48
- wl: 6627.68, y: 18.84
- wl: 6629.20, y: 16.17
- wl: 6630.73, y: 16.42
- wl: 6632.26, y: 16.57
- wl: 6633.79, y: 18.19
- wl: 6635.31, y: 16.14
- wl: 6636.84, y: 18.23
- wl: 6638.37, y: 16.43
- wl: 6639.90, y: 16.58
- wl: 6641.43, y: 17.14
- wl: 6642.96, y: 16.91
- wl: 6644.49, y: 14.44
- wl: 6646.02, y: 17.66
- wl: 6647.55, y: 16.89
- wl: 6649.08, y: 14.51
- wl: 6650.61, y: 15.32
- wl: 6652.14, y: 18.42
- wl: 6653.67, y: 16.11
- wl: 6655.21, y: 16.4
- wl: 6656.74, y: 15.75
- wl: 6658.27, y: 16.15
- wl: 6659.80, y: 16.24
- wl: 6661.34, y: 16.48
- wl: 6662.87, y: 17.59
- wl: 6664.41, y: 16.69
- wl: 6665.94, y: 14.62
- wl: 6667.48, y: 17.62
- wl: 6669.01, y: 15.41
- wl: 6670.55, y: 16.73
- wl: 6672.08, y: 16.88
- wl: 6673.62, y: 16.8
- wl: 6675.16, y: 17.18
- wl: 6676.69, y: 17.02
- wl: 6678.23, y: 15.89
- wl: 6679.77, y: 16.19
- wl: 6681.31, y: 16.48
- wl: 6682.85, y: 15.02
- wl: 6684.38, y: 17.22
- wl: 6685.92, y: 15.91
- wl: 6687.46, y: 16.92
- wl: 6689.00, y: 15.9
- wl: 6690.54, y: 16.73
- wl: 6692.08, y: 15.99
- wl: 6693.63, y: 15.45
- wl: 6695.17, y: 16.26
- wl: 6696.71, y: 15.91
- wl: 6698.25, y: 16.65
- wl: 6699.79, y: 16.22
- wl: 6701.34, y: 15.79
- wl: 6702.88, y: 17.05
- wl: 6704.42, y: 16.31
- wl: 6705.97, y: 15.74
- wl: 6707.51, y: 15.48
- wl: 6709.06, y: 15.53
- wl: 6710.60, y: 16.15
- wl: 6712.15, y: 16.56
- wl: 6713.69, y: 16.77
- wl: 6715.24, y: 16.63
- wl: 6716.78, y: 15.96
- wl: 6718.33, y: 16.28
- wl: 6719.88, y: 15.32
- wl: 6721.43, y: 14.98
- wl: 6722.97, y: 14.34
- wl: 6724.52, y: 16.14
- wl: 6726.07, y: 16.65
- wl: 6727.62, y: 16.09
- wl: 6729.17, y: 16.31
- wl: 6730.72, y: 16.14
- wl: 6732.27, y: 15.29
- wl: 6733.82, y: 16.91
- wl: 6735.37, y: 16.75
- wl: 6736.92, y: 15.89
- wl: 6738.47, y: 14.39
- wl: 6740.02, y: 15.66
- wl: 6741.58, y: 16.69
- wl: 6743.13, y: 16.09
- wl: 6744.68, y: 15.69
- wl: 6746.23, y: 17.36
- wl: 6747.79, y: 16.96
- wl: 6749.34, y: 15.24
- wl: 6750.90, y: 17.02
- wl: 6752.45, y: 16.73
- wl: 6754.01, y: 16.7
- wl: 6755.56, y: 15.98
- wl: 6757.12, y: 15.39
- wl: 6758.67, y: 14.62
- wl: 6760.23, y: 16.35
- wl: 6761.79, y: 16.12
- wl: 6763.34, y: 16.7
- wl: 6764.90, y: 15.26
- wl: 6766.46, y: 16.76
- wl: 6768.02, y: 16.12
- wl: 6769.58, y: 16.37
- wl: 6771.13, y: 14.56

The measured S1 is 1.07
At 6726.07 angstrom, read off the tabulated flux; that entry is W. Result 16.65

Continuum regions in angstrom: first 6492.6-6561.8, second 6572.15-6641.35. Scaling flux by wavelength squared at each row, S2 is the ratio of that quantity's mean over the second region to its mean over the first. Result 1.1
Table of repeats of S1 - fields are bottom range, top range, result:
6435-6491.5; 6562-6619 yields 1.05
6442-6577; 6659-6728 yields 1.05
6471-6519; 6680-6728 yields 1.06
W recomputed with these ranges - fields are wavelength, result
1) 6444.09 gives 14.06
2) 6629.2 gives 16.17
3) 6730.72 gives 16.14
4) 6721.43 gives 14.98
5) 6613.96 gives 17.19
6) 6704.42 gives 16.31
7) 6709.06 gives 15.53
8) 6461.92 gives 17.97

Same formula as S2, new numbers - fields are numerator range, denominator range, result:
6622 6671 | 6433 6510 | 1.08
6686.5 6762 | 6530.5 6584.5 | 1.03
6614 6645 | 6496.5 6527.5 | 1.12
